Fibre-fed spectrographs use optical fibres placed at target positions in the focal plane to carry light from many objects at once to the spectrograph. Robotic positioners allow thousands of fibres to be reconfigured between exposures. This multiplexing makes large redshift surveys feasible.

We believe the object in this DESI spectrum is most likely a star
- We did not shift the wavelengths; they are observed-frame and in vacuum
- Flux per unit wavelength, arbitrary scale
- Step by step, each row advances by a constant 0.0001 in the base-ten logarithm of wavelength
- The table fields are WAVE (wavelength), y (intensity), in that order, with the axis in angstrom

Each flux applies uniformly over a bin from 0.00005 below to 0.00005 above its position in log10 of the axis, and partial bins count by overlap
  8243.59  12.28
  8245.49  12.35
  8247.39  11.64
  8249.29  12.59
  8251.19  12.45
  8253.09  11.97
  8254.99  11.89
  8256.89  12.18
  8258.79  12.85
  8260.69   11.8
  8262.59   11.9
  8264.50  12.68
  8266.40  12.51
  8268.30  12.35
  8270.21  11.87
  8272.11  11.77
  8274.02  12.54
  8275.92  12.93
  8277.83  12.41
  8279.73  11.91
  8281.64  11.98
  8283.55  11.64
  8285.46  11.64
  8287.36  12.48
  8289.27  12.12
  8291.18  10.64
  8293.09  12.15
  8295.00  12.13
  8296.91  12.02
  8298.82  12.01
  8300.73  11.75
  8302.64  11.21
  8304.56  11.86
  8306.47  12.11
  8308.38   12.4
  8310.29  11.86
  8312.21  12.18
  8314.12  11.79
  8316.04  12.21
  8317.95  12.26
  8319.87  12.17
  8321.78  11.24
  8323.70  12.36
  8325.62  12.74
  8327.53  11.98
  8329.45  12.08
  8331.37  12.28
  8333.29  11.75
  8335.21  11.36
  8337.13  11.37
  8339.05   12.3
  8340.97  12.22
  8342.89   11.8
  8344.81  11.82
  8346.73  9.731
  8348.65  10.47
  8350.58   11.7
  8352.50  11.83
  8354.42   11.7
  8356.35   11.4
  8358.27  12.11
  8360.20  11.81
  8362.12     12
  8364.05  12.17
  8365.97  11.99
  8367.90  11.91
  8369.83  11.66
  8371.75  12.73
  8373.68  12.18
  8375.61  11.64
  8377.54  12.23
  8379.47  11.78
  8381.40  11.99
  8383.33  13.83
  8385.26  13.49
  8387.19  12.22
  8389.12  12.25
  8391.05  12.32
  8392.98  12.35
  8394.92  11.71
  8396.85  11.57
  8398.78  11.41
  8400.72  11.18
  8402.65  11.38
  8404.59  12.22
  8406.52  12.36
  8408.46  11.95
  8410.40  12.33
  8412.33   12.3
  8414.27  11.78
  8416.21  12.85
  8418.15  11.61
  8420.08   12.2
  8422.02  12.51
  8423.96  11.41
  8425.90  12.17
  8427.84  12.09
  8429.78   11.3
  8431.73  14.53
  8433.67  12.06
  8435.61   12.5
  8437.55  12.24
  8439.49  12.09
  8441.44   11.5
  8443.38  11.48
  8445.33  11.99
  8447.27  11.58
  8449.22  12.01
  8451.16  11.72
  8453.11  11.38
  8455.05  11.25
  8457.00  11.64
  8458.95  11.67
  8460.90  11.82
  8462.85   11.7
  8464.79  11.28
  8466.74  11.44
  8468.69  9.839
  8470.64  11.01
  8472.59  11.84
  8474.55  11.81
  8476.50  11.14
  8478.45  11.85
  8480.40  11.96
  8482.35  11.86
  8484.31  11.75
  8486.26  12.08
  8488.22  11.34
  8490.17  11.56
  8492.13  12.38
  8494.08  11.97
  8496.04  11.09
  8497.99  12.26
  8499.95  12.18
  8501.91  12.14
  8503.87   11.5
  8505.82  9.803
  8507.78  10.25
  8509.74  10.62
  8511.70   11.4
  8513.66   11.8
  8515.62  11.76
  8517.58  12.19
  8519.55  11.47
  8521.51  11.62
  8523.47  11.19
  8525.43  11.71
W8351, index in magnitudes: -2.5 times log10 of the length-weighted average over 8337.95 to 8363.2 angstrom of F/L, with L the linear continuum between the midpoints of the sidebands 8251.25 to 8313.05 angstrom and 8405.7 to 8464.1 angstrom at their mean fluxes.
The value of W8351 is 0.04 mag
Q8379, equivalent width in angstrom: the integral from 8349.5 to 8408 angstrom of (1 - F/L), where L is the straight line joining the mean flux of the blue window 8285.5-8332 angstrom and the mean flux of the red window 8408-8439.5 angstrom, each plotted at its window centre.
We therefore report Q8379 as 0.5 angstrom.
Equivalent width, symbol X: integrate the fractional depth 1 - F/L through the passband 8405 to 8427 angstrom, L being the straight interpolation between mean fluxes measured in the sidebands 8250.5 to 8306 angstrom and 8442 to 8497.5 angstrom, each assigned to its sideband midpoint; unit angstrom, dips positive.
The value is -0.8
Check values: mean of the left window 12.1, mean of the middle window 12.1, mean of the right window 11.6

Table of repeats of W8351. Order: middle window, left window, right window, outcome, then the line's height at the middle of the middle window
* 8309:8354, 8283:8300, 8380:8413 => 0.016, 12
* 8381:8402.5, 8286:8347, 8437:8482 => -0.041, 11.7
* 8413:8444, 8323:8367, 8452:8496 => -0.047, 11.6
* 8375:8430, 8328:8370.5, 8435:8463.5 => -0.033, 11.7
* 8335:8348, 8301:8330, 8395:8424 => 0.046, 12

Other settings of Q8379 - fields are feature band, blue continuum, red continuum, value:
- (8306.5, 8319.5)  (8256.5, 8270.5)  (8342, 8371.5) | -0.2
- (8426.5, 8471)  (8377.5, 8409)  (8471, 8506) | 0.5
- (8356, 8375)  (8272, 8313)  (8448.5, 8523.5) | -0.3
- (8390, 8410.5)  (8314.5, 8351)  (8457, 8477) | -0.5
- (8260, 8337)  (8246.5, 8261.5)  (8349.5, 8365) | 0.0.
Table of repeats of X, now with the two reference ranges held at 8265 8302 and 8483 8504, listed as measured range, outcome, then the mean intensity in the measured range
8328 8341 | 0.1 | 11.9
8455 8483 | 0.9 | 11.5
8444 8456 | 0.2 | 11.7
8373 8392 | -0.7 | 12.4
